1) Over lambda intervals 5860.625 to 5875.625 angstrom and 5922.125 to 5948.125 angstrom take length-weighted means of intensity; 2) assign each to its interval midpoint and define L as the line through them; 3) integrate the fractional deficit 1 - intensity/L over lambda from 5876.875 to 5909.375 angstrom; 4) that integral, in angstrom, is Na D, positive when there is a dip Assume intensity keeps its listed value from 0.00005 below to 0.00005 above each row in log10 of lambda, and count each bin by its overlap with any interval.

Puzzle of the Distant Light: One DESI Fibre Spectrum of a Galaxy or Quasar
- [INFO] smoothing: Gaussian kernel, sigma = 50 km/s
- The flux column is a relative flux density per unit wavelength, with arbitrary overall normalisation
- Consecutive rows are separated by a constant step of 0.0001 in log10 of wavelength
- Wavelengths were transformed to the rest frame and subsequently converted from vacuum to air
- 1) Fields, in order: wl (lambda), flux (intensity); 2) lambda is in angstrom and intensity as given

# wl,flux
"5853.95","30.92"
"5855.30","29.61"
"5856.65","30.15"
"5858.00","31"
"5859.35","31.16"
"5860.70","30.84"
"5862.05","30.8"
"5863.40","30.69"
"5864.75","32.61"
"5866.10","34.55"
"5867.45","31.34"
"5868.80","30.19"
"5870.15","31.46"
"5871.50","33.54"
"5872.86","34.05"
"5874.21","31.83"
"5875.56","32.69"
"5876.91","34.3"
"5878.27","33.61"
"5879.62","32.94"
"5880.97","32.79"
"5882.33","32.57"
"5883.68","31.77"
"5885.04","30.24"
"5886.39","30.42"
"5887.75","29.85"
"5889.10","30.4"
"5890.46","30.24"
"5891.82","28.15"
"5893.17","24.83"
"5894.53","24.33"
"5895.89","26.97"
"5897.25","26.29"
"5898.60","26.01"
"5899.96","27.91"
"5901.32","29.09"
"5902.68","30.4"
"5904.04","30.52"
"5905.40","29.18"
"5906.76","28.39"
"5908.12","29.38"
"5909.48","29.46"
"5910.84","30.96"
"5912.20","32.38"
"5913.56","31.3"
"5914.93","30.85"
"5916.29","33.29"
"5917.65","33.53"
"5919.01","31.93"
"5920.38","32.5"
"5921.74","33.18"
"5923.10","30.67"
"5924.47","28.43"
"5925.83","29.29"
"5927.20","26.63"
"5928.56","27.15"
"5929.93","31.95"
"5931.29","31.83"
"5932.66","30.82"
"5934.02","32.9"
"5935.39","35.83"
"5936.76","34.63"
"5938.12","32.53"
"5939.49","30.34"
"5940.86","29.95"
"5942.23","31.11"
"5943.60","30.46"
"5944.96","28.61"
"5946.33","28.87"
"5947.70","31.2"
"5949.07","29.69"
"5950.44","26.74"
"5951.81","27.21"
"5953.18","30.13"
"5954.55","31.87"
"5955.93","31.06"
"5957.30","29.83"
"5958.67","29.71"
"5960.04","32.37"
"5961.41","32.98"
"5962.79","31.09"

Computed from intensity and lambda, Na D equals 2.1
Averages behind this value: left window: 32.1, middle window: 29.5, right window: 30.7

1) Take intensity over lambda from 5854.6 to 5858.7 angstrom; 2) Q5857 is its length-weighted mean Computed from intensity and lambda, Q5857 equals 30.2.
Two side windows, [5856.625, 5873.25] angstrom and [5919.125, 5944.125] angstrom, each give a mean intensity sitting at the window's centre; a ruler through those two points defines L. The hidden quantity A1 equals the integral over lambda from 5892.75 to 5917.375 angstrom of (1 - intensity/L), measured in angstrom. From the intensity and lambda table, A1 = 1.8 angstrom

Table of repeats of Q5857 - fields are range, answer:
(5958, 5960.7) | 31.1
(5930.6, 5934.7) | 31.9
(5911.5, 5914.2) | 31.9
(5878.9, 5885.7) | 32.1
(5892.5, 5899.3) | 25.7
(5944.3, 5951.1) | 29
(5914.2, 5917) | 32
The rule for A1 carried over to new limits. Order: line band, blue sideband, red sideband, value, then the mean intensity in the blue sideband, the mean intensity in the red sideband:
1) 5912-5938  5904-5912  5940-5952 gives -1.7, 29.8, 29.4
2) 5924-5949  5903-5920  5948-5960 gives -0.4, 30.9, 29.7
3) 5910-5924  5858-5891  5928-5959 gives -0.4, 31.9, 30.6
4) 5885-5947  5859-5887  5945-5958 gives 1.2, 32.1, 29.6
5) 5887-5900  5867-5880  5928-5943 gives 1.9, 32.6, 31.8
